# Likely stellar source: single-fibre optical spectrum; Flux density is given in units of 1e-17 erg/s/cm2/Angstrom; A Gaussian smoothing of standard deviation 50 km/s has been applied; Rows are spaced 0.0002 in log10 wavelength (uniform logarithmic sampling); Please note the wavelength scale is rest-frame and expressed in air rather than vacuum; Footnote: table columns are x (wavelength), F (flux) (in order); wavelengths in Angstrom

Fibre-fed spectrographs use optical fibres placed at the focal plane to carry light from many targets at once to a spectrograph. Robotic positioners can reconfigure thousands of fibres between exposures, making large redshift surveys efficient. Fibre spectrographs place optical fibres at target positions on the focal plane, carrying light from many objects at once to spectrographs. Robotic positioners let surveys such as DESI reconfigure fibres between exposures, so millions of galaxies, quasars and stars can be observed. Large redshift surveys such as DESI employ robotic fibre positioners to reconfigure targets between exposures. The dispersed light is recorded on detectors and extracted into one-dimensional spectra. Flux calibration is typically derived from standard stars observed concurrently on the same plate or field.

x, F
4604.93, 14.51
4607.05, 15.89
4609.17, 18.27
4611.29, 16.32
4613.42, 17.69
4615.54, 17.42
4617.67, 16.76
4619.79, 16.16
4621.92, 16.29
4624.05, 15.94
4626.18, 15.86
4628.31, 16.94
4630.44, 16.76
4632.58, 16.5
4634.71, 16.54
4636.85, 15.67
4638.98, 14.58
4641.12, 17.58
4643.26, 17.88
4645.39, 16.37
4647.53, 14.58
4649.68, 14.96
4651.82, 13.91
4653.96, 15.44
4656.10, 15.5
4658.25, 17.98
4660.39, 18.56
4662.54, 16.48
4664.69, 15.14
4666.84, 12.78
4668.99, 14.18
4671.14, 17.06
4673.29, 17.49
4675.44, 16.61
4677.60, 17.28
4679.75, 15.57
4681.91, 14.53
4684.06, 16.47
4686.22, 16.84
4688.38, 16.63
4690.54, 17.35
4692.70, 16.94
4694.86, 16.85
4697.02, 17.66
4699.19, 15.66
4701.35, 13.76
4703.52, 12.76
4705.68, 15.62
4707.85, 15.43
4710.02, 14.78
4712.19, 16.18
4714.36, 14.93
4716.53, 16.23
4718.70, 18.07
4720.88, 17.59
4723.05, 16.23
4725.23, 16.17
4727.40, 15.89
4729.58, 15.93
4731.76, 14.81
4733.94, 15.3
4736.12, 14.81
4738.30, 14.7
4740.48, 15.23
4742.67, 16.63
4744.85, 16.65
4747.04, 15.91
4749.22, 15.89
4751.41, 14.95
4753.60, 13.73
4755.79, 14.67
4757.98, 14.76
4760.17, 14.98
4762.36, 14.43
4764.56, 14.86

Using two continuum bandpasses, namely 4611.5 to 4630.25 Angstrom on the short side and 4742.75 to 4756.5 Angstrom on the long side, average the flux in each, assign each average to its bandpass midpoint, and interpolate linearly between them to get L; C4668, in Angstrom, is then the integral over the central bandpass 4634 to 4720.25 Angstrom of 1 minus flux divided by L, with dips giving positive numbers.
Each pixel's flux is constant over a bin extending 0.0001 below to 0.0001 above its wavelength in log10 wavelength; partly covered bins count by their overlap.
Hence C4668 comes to 0.6 Angstrom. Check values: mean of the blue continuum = 16.6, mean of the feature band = 16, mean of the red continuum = 15.4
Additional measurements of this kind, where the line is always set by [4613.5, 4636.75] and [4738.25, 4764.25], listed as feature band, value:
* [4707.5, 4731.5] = -0.86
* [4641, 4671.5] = 0.75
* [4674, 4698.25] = -1.11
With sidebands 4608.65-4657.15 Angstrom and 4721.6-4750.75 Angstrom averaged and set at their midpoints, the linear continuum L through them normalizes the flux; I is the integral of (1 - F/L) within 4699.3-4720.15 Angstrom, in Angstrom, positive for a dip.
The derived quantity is 0.6 Angstrom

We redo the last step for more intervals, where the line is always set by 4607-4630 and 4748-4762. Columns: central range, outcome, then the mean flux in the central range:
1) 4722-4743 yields -0.5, 15.5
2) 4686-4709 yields -0.4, 15.9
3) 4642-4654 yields 0.6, 15.6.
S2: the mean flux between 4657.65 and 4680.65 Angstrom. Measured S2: 16.3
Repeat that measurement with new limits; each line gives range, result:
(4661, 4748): 15.9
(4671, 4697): 16.7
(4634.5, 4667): 15.9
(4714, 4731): 16.4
